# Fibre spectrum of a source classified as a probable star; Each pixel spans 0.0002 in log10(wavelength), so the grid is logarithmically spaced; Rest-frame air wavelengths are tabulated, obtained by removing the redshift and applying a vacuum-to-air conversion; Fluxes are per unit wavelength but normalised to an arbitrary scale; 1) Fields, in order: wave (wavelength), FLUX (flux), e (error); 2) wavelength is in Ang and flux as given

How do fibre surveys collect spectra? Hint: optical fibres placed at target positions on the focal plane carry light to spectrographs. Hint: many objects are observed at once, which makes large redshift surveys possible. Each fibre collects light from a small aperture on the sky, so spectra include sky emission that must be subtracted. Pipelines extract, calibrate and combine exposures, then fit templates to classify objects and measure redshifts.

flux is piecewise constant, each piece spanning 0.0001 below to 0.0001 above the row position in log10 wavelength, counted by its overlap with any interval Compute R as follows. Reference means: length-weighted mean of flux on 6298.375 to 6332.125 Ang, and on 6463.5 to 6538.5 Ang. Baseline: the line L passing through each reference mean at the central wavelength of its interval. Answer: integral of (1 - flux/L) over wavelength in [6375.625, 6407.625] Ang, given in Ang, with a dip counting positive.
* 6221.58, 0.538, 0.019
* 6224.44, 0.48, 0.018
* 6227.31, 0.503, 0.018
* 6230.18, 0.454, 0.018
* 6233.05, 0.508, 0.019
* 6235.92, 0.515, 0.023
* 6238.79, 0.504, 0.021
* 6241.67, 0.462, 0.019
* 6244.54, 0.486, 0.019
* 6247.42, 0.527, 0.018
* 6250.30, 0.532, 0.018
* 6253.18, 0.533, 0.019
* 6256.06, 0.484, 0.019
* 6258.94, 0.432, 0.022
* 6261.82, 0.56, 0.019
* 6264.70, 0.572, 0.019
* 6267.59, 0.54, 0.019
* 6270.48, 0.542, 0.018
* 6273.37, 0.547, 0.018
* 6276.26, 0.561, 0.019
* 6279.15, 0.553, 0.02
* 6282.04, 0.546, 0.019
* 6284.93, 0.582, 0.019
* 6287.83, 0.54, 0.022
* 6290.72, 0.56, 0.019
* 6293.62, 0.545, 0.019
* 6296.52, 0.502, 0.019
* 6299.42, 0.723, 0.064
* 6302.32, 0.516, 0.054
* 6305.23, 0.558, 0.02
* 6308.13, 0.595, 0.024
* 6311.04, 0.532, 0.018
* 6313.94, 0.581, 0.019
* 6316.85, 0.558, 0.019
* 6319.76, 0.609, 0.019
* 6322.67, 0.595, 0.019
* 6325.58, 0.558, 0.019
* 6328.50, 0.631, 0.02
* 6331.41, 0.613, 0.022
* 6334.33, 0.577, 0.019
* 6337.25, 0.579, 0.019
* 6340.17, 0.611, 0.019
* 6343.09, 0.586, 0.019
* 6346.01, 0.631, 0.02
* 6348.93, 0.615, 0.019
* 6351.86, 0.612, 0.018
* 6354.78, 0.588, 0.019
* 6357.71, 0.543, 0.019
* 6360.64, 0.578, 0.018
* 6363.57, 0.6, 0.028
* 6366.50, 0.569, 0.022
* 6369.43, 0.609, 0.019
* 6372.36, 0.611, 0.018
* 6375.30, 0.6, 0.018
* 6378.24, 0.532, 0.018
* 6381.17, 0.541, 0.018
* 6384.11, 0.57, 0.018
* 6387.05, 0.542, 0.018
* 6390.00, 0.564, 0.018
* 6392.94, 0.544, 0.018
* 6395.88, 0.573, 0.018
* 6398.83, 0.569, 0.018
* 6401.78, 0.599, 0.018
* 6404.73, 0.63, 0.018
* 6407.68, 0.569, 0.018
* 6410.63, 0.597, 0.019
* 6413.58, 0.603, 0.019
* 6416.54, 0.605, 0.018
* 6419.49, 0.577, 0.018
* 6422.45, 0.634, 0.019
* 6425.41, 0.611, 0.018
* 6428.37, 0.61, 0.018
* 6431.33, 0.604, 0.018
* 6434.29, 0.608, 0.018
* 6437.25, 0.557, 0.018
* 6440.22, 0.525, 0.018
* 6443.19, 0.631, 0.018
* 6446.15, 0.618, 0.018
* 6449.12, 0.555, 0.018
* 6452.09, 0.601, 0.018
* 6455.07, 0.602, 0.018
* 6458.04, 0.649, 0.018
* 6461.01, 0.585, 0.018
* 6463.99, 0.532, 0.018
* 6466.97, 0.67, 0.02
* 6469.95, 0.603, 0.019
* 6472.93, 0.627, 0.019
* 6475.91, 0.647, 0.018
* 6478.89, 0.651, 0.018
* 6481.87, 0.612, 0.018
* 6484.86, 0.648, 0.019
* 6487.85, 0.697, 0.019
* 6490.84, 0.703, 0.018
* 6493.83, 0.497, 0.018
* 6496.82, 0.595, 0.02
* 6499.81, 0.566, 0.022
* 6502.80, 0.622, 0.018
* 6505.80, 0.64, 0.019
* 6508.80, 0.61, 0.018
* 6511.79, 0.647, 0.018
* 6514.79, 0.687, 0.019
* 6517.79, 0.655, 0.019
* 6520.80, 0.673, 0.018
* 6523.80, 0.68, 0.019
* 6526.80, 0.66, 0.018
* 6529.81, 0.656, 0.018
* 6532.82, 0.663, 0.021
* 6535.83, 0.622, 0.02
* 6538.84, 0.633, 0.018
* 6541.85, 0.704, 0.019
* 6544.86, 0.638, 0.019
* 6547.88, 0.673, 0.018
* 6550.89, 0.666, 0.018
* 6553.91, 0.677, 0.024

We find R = 2.08 Ang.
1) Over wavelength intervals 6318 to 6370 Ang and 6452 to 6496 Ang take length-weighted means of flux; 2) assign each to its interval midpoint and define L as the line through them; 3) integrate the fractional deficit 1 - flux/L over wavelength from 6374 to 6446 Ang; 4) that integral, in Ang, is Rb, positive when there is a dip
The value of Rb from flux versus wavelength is 2.9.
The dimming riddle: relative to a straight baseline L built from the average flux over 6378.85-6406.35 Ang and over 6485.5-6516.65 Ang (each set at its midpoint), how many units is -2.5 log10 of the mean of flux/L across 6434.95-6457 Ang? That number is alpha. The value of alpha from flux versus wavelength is 0.021 mag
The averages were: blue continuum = 0.569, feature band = 0.586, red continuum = 0.627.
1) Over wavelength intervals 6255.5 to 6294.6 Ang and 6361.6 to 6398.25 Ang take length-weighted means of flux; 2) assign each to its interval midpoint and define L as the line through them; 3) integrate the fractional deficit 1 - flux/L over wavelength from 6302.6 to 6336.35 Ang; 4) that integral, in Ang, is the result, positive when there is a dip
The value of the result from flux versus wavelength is -1.6 Ang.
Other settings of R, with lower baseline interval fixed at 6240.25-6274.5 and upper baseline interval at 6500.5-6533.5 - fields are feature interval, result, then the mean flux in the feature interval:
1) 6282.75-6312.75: -1.5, 0.565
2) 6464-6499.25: 0.4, 0.626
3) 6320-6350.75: -2.3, 0.6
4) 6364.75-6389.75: 0.3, 0.572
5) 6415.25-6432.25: -0.1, 0.607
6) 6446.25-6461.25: 0.4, 0.601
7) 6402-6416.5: -0.1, 0.6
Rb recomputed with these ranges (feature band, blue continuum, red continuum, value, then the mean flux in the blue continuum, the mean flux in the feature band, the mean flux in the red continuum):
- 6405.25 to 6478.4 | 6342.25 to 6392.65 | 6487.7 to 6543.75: 1.1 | 0.581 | 0.602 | 0.641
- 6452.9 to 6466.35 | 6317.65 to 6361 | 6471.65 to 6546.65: 0.7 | 0.595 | 0.597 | 0.642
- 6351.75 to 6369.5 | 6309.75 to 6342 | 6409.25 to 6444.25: 0.2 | 0.586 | 0.582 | 0.596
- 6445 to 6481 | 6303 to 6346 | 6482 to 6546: 0.9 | 0.585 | 0.612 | 0.642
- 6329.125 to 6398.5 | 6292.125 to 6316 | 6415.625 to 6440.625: -0.1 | 0.569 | 0.582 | 0.595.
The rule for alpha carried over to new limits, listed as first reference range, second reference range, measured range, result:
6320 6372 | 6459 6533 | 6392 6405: 0.051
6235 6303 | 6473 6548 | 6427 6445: 0.036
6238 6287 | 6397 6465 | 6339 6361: -0.063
